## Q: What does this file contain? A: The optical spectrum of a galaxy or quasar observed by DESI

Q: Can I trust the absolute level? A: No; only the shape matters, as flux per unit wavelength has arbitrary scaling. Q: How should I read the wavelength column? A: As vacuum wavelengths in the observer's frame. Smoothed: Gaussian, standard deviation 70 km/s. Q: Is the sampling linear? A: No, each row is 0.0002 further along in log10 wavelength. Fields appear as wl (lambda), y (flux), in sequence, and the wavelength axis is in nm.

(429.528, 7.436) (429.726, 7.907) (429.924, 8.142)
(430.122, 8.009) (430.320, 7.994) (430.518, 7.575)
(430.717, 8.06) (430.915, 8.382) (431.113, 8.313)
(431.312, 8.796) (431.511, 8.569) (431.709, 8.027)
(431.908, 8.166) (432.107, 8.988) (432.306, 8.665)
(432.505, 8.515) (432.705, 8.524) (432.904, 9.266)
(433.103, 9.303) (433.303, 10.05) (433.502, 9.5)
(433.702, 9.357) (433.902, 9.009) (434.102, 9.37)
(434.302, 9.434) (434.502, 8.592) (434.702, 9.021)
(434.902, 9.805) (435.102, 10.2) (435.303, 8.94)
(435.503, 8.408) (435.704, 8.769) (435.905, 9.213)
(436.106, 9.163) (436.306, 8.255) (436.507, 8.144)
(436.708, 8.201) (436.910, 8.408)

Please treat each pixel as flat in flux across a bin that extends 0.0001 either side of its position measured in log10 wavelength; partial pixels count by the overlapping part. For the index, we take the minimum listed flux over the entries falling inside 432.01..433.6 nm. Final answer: 8.515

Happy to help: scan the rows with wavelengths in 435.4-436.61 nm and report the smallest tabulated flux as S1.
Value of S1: 8.144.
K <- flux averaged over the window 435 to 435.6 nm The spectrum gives 9.19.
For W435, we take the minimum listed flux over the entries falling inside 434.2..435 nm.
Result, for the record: 8.592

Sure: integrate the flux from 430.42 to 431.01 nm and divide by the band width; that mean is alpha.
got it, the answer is 8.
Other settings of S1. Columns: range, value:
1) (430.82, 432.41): 8.027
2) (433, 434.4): 9.009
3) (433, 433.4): 9.303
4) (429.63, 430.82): 7.575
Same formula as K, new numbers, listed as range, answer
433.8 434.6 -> 9.1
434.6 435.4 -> 9.49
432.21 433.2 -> 8.85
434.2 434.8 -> 9.02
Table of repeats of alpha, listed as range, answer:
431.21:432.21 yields 8.51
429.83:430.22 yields 8.08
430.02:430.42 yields 8.01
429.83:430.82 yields 7.96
